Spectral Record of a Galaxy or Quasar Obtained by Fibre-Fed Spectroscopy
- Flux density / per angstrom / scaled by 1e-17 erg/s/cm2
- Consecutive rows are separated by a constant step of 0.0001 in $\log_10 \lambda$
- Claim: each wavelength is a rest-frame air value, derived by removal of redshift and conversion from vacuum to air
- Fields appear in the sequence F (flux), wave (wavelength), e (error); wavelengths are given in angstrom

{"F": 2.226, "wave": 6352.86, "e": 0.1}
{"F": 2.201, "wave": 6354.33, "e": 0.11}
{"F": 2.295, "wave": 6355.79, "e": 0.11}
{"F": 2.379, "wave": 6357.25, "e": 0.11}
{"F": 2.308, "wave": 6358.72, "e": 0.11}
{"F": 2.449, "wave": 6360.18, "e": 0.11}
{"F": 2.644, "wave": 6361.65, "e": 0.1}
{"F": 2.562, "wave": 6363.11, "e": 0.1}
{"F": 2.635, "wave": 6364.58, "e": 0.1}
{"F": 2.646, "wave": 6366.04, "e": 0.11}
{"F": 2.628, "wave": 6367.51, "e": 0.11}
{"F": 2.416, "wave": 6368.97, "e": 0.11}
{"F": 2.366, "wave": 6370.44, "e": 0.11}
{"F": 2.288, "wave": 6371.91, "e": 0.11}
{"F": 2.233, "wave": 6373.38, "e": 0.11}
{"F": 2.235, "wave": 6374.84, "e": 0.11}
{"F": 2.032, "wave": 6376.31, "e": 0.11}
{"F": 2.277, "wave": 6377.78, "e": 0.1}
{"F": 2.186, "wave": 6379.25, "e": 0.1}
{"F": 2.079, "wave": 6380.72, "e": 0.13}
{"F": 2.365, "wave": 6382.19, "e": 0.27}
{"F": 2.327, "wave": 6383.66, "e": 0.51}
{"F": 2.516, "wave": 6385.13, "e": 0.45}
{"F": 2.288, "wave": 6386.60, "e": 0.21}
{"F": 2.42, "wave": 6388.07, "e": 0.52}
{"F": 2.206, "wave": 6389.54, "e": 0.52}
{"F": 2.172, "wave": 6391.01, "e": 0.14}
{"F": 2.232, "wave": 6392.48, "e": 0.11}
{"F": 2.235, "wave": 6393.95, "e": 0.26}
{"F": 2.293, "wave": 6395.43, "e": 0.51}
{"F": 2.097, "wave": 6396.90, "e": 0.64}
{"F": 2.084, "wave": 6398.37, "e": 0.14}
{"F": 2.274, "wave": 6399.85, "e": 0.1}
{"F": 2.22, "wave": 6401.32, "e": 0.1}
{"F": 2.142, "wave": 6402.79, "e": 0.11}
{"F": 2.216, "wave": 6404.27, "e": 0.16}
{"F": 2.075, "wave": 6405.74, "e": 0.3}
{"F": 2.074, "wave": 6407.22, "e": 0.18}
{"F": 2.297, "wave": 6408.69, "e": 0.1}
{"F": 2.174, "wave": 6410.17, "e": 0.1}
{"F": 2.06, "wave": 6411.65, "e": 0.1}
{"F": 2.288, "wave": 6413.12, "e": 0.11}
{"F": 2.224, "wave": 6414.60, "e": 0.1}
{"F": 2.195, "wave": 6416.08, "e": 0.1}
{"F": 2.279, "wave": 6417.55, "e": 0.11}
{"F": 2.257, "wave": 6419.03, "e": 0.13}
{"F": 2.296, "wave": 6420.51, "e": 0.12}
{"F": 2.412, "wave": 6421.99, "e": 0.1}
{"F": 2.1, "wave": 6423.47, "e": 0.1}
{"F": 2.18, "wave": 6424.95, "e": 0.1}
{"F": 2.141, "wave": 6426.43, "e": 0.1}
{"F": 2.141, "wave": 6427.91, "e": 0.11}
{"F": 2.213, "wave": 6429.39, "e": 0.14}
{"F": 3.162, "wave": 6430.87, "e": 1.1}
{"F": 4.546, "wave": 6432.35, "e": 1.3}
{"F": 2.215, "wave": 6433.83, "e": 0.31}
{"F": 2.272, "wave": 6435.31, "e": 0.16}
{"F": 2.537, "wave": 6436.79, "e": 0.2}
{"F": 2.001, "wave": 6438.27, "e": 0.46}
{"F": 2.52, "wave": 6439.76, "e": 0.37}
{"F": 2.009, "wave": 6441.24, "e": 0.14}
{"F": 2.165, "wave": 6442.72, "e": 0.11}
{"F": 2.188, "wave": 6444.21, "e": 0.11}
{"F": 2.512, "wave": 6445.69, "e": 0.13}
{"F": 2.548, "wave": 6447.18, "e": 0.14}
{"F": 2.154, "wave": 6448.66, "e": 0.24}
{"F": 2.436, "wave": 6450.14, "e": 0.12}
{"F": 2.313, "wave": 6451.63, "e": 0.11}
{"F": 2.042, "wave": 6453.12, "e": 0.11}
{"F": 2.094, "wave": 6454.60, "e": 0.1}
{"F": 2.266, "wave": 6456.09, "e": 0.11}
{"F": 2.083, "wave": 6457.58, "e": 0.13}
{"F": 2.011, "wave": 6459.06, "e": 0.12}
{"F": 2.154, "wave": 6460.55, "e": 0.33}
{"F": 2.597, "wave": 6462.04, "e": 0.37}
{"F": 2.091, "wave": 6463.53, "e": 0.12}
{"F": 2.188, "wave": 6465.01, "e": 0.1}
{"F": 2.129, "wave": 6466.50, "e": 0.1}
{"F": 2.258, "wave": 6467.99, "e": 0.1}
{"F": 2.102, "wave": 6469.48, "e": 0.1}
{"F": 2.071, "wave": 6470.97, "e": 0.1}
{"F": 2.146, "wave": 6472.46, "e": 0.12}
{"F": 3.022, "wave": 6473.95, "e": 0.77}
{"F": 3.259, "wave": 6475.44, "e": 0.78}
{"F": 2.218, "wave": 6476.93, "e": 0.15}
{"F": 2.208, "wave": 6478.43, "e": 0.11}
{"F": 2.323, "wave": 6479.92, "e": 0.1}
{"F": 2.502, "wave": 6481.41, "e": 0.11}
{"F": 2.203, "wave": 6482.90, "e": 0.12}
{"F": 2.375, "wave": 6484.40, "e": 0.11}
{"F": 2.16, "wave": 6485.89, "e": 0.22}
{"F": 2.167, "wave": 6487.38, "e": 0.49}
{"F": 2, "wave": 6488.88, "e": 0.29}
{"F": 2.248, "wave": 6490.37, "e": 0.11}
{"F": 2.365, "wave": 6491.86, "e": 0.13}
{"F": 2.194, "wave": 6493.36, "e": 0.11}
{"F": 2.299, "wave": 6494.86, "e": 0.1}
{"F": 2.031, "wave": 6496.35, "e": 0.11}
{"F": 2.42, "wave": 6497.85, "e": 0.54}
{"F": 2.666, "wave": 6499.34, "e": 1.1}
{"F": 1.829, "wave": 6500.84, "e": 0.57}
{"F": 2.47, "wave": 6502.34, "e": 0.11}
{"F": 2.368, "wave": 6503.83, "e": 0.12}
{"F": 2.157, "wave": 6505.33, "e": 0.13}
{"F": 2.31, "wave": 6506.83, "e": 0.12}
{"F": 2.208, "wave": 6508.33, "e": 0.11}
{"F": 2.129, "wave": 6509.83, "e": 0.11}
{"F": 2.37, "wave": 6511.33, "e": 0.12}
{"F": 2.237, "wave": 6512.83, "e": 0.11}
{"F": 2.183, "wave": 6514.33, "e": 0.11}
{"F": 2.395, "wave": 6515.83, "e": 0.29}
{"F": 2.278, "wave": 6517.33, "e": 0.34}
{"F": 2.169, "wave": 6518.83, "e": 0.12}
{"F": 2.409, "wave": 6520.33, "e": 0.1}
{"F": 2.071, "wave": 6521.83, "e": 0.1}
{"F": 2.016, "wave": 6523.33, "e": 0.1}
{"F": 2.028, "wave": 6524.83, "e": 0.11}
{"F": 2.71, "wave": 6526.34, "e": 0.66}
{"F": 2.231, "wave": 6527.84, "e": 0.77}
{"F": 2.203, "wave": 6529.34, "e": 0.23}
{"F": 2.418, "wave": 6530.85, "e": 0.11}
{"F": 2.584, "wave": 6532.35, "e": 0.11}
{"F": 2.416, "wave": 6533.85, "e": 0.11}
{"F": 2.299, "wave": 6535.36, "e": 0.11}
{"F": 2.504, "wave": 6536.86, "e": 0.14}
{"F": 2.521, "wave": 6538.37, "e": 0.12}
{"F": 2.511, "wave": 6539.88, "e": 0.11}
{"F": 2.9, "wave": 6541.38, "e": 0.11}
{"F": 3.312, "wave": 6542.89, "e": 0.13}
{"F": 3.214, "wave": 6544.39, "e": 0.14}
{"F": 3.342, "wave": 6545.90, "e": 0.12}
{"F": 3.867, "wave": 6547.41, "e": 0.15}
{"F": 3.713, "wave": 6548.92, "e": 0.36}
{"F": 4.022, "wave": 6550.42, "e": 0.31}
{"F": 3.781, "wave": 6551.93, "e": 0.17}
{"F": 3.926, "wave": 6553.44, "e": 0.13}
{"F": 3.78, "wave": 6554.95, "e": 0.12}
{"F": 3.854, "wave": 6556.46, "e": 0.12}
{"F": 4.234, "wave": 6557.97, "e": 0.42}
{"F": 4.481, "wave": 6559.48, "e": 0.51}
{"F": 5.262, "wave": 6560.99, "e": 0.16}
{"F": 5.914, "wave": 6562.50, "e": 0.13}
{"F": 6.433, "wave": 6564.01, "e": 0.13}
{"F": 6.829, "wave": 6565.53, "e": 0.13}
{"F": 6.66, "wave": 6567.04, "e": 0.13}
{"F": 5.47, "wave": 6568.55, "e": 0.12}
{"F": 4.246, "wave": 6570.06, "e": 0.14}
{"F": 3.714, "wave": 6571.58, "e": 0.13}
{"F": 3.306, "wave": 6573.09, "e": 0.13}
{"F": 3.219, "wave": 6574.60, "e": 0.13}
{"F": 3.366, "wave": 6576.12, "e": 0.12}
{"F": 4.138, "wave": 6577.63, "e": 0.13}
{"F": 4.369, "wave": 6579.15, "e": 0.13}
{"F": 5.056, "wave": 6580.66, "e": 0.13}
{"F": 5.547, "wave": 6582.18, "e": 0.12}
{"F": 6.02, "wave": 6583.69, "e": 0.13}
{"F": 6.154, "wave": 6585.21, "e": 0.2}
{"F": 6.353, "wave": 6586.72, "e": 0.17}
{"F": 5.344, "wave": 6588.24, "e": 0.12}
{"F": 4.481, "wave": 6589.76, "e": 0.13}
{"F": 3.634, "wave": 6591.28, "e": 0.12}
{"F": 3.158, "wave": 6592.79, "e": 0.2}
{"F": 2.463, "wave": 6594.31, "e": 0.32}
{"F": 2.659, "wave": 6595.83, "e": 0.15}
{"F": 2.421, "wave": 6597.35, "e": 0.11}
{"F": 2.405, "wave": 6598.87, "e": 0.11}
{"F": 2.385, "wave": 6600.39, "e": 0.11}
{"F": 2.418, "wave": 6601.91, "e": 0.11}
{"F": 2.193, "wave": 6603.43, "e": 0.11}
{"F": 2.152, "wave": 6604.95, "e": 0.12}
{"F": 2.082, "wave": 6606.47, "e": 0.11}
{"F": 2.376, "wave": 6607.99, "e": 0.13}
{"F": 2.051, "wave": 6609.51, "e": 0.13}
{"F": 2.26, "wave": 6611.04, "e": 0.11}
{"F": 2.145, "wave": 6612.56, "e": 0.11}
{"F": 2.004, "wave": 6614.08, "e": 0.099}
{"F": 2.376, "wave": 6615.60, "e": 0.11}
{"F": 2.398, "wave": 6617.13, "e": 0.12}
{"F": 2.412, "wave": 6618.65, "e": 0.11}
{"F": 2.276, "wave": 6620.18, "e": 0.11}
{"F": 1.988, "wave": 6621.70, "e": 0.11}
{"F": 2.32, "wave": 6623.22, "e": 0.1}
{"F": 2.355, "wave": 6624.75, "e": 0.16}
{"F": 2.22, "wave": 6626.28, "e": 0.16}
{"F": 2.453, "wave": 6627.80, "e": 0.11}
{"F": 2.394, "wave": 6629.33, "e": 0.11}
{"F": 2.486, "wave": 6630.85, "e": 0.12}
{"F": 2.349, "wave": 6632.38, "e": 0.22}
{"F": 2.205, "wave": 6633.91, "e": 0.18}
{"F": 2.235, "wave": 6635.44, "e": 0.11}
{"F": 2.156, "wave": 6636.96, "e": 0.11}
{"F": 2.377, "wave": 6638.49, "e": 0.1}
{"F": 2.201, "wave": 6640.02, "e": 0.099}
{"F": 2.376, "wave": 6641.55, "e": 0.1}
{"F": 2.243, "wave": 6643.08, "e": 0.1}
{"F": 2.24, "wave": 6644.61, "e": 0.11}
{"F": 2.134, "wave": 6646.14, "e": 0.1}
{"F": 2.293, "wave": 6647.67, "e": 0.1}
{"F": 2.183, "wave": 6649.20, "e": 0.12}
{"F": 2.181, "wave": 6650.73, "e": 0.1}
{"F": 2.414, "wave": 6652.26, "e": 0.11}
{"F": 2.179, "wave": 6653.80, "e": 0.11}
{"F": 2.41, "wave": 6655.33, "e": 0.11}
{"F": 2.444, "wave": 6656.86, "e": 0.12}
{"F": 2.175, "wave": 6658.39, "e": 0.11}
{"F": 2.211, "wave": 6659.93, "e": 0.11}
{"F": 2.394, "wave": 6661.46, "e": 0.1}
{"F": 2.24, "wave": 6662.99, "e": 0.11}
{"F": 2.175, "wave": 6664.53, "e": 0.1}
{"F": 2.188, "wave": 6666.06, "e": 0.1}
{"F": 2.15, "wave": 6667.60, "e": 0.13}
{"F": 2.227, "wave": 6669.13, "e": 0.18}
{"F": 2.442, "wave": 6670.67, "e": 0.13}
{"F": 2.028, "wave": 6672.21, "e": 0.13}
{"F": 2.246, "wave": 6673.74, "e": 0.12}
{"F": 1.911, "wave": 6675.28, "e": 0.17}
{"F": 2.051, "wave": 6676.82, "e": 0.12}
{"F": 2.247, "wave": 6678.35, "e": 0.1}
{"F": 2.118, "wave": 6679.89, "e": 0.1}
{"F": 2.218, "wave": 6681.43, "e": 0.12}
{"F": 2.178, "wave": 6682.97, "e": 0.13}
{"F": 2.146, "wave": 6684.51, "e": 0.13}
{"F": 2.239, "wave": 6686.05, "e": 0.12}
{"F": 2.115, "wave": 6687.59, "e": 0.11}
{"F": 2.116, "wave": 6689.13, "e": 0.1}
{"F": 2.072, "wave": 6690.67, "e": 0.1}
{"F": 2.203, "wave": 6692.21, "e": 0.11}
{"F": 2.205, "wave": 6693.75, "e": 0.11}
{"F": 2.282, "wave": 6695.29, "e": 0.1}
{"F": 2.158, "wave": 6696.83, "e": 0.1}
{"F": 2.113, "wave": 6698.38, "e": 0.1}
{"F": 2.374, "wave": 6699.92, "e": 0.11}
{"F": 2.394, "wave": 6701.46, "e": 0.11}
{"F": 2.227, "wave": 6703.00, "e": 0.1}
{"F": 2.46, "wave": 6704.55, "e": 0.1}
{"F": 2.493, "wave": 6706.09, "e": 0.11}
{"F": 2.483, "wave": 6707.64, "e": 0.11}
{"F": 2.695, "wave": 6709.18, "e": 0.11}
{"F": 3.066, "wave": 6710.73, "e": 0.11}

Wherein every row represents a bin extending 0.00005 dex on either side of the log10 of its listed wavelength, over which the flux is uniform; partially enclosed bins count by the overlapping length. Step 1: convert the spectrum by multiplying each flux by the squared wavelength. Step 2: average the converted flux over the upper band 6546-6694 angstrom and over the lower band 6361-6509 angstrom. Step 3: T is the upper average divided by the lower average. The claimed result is 1.4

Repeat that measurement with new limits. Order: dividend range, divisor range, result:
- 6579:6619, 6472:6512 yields 1.47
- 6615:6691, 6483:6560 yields 0.88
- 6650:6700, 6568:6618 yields 0.66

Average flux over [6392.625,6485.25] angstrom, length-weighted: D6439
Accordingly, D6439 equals 2.3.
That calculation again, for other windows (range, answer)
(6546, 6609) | 4.08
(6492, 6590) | 3.44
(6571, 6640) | 3.03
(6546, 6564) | 4.32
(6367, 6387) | 2.3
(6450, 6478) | 2.28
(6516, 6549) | 2.6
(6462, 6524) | 2.28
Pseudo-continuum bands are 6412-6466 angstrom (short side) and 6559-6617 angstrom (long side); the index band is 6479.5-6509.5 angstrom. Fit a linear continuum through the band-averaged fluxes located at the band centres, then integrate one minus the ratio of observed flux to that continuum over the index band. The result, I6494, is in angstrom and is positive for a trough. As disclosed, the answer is 6.6 angstrom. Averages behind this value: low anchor 2.33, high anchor 3.86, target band 2.26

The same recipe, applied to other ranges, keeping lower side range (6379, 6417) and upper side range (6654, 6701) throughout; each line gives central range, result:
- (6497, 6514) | -0.53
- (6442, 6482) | -1.46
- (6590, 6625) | -3.35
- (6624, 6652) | -0.99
